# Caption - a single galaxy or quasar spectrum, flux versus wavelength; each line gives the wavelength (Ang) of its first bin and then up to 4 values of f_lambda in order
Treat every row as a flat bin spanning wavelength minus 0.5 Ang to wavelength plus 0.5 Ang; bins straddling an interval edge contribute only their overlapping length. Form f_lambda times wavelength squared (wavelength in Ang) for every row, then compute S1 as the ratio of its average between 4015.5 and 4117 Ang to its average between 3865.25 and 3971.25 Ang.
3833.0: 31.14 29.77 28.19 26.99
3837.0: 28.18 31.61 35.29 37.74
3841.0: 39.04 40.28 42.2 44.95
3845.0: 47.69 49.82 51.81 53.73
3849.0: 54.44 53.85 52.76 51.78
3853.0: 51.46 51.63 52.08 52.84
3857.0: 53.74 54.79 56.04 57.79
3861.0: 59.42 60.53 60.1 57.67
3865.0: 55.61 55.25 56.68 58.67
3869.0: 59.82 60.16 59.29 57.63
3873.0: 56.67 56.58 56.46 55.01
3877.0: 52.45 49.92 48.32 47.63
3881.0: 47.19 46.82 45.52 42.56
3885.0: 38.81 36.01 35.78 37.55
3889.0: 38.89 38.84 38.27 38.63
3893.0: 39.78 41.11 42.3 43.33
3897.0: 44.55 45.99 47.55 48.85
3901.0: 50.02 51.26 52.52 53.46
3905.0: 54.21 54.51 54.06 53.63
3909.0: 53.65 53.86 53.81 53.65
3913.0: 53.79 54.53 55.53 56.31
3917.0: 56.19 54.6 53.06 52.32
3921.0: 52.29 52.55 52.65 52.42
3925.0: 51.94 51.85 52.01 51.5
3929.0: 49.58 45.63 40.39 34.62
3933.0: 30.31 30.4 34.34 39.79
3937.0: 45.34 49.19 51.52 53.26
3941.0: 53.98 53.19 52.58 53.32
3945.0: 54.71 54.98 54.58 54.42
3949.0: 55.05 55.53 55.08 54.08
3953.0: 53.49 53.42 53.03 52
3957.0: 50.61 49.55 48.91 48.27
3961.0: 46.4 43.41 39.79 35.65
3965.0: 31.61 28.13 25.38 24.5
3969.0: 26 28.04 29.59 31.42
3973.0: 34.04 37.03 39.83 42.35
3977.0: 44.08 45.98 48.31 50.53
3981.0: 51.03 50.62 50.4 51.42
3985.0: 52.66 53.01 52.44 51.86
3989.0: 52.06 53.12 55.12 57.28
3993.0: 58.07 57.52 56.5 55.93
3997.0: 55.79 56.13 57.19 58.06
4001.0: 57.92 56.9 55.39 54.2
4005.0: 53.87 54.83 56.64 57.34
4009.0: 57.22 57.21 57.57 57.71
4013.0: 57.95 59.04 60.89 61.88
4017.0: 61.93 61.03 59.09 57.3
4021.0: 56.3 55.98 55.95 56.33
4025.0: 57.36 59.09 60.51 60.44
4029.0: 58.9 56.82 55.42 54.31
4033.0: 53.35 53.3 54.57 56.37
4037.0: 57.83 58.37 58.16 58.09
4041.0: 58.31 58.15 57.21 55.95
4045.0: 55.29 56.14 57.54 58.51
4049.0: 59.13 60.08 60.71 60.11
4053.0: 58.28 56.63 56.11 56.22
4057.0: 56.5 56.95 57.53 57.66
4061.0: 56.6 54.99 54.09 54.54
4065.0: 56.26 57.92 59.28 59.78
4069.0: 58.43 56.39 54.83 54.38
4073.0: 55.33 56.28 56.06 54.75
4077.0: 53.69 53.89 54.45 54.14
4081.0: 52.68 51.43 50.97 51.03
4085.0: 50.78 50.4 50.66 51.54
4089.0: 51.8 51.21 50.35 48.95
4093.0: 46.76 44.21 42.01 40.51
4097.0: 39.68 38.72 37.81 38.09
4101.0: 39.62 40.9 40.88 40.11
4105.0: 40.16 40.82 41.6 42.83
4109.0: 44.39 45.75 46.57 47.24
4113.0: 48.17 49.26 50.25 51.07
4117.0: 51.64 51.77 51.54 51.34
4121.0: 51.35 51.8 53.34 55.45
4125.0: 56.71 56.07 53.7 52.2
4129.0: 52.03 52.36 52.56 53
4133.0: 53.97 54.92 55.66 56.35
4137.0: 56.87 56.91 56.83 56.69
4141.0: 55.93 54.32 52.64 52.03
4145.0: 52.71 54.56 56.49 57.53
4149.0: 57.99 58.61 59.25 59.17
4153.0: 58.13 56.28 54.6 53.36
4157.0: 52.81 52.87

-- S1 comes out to 1.19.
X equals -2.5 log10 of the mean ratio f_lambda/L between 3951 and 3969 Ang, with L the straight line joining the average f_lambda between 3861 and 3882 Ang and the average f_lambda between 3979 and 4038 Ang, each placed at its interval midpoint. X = 0.28 mag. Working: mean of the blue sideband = 55.5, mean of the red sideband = 56.1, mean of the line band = 43.3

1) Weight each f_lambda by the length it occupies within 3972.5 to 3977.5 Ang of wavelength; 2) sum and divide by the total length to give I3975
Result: 39.5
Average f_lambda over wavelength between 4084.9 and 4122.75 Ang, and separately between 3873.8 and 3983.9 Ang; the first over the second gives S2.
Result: 1.0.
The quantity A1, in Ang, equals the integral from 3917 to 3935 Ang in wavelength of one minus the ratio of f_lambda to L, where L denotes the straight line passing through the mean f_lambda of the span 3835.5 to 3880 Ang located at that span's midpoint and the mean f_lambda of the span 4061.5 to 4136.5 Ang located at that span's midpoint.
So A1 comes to 1.2 Ang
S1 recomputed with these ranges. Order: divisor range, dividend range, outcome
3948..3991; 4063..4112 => 1.16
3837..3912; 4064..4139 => 1.14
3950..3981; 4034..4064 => 1.42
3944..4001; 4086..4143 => 1.10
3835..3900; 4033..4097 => 1.26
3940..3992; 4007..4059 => 1.28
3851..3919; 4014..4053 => 1.22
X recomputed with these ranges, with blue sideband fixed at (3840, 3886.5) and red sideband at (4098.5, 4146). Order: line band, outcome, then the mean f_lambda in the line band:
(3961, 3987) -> 0.26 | 40.2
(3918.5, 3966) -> 0.06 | 48.4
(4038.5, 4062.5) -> -0.14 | 57.5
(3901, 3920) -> -0.05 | 53.9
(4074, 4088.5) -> -0.05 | 52.7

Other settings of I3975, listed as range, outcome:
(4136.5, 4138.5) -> 56.9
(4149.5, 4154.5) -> 58.3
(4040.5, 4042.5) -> 58.2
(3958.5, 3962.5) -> 46.7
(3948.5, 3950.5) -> 55.3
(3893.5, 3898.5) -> 43.5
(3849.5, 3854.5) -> 52.3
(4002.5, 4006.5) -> 54.6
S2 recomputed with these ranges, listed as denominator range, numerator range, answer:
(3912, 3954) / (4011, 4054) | 1.15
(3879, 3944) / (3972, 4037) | 1.14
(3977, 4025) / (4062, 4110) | 0.89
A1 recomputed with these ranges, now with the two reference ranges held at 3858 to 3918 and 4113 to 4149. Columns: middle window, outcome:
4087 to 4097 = 1.13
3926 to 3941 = 2.12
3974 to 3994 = 0.61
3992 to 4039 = -4.41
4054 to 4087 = -1.30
